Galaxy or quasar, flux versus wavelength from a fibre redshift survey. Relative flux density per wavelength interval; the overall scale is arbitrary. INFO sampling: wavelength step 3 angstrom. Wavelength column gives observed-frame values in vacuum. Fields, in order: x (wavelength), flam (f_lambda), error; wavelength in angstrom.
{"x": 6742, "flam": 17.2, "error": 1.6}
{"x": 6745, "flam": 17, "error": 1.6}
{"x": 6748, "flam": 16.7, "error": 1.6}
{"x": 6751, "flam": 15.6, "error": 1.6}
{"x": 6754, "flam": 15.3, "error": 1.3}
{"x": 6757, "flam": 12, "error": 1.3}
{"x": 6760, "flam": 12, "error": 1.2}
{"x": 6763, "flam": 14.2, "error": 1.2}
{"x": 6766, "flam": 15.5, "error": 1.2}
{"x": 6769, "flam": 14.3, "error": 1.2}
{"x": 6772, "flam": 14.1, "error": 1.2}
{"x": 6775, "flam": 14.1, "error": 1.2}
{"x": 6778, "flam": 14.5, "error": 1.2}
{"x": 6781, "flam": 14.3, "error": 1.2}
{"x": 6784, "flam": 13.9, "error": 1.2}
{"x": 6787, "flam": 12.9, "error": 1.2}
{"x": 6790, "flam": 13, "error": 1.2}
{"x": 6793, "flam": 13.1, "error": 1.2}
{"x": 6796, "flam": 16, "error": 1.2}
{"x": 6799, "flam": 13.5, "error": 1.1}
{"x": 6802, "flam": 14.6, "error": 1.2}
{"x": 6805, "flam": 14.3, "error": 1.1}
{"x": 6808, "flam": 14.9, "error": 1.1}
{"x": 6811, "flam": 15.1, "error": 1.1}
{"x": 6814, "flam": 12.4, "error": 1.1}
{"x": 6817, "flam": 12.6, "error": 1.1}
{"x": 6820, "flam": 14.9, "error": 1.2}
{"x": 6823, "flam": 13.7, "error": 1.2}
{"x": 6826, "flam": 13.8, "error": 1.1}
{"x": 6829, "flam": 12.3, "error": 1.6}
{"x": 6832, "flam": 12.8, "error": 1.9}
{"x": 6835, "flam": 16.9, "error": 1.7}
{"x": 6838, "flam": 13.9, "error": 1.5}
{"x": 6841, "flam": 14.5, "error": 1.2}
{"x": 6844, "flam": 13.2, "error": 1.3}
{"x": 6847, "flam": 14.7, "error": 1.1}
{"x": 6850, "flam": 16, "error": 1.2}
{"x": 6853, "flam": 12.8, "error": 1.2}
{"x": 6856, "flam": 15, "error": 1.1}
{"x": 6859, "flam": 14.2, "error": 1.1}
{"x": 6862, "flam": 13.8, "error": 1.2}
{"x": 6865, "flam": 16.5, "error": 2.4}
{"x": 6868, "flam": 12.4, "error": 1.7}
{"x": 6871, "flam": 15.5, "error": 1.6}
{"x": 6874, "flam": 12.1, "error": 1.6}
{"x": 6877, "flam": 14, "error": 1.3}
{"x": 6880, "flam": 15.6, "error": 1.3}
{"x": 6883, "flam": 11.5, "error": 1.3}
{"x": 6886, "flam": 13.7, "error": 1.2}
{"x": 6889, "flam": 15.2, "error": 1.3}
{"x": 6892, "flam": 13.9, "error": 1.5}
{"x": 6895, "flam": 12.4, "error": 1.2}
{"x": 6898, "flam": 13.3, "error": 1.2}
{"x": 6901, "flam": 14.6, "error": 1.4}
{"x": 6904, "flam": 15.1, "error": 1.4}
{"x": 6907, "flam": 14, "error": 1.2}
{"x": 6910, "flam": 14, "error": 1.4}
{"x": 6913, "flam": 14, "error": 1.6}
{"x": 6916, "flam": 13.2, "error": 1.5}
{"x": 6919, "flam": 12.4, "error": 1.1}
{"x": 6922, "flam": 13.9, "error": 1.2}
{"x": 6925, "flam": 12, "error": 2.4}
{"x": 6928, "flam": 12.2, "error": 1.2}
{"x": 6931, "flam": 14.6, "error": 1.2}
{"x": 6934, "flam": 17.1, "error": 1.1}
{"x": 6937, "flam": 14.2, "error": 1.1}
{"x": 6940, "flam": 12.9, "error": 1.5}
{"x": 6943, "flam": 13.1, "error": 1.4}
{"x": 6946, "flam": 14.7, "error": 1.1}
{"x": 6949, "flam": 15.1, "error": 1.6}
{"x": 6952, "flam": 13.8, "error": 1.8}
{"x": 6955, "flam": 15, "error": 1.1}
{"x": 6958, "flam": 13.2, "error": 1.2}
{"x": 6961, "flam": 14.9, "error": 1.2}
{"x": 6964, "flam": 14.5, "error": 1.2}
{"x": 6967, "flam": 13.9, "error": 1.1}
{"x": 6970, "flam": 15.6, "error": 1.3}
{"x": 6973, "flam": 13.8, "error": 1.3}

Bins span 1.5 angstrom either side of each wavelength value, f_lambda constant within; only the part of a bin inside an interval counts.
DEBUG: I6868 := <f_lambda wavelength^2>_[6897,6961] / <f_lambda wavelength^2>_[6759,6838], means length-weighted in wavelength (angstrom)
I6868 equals 1.04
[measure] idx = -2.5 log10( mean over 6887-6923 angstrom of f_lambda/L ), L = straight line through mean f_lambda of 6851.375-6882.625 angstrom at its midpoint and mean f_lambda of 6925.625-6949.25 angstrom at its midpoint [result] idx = 0.021 mag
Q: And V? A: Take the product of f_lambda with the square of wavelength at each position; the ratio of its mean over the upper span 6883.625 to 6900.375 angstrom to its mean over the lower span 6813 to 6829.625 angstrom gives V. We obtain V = 1.04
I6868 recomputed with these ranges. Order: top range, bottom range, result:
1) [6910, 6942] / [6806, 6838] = 1.01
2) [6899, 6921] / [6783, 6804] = 1.04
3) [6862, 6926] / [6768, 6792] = 1.03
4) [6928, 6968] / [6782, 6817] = 1.07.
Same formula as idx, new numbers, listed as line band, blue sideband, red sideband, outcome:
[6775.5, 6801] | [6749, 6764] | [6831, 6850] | 0.02 mag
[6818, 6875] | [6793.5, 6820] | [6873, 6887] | -0.03 mag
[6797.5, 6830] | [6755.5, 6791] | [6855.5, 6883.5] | 0.00 mag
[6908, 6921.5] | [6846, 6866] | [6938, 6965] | 0.07 mag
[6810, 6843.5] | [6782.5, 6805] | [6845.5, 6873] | 0.03 mag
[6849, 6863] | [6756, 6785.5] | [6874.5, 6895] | -0.04 mag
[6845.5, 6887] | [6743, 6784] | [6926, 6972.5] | 0.02 mag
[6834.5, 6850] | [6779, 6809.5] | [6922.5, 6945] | -0.05 mag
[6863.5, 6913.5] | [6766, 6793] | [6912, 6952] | -0.01 mag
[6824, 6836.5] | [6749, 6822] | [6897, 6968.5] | 0.01 mag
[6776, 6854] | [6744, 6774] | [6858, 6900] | 0.02 mag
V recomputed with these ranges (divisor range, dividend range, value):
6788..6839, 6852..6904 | 1.02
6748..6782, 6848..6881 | 1.03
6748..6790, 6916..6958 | 1.03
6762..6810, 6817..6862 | 1.01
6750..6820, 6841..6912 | 1.03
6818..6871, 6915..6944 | 0.98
